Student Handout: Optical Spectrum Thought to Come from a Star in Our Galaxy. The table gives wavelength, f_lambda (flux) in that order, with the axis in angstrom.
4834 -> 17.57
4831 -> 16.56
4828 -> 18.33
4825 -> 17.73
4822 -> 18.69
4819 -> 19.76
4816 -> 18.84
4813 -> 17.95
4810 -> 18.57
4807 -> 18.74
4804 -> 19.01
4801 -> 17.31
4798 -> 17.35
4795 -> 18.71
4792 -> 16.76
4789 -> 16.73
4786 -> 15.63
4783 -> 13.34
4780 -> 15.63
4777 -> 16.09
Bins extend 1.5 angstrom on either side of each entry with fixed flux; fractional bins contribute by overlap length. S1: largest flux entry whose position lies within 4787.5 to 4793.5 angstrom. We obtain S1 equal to 16.76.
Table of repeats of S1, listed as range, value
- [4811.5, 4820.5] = 19.76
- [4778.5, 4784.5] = 15.63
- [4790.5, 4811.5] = 19.01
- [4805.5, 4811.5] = 18.74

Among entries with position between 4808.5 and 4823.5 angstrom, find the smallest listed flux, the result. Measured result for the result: 17.95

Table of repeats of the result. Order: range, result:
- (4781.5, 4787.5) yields 13.34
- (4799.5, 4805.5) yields 17.31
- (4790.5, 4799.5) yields 16.76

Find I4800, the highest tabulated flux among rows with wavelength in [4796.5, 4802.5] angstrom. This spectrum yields 17.35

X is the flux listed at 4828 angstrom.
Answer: 18.33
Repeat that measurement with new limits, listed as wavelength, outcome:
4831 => 16.56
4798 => 17.35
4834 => 17.57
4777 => 16.09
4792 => 16.76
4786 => 15.63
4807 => 18.74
